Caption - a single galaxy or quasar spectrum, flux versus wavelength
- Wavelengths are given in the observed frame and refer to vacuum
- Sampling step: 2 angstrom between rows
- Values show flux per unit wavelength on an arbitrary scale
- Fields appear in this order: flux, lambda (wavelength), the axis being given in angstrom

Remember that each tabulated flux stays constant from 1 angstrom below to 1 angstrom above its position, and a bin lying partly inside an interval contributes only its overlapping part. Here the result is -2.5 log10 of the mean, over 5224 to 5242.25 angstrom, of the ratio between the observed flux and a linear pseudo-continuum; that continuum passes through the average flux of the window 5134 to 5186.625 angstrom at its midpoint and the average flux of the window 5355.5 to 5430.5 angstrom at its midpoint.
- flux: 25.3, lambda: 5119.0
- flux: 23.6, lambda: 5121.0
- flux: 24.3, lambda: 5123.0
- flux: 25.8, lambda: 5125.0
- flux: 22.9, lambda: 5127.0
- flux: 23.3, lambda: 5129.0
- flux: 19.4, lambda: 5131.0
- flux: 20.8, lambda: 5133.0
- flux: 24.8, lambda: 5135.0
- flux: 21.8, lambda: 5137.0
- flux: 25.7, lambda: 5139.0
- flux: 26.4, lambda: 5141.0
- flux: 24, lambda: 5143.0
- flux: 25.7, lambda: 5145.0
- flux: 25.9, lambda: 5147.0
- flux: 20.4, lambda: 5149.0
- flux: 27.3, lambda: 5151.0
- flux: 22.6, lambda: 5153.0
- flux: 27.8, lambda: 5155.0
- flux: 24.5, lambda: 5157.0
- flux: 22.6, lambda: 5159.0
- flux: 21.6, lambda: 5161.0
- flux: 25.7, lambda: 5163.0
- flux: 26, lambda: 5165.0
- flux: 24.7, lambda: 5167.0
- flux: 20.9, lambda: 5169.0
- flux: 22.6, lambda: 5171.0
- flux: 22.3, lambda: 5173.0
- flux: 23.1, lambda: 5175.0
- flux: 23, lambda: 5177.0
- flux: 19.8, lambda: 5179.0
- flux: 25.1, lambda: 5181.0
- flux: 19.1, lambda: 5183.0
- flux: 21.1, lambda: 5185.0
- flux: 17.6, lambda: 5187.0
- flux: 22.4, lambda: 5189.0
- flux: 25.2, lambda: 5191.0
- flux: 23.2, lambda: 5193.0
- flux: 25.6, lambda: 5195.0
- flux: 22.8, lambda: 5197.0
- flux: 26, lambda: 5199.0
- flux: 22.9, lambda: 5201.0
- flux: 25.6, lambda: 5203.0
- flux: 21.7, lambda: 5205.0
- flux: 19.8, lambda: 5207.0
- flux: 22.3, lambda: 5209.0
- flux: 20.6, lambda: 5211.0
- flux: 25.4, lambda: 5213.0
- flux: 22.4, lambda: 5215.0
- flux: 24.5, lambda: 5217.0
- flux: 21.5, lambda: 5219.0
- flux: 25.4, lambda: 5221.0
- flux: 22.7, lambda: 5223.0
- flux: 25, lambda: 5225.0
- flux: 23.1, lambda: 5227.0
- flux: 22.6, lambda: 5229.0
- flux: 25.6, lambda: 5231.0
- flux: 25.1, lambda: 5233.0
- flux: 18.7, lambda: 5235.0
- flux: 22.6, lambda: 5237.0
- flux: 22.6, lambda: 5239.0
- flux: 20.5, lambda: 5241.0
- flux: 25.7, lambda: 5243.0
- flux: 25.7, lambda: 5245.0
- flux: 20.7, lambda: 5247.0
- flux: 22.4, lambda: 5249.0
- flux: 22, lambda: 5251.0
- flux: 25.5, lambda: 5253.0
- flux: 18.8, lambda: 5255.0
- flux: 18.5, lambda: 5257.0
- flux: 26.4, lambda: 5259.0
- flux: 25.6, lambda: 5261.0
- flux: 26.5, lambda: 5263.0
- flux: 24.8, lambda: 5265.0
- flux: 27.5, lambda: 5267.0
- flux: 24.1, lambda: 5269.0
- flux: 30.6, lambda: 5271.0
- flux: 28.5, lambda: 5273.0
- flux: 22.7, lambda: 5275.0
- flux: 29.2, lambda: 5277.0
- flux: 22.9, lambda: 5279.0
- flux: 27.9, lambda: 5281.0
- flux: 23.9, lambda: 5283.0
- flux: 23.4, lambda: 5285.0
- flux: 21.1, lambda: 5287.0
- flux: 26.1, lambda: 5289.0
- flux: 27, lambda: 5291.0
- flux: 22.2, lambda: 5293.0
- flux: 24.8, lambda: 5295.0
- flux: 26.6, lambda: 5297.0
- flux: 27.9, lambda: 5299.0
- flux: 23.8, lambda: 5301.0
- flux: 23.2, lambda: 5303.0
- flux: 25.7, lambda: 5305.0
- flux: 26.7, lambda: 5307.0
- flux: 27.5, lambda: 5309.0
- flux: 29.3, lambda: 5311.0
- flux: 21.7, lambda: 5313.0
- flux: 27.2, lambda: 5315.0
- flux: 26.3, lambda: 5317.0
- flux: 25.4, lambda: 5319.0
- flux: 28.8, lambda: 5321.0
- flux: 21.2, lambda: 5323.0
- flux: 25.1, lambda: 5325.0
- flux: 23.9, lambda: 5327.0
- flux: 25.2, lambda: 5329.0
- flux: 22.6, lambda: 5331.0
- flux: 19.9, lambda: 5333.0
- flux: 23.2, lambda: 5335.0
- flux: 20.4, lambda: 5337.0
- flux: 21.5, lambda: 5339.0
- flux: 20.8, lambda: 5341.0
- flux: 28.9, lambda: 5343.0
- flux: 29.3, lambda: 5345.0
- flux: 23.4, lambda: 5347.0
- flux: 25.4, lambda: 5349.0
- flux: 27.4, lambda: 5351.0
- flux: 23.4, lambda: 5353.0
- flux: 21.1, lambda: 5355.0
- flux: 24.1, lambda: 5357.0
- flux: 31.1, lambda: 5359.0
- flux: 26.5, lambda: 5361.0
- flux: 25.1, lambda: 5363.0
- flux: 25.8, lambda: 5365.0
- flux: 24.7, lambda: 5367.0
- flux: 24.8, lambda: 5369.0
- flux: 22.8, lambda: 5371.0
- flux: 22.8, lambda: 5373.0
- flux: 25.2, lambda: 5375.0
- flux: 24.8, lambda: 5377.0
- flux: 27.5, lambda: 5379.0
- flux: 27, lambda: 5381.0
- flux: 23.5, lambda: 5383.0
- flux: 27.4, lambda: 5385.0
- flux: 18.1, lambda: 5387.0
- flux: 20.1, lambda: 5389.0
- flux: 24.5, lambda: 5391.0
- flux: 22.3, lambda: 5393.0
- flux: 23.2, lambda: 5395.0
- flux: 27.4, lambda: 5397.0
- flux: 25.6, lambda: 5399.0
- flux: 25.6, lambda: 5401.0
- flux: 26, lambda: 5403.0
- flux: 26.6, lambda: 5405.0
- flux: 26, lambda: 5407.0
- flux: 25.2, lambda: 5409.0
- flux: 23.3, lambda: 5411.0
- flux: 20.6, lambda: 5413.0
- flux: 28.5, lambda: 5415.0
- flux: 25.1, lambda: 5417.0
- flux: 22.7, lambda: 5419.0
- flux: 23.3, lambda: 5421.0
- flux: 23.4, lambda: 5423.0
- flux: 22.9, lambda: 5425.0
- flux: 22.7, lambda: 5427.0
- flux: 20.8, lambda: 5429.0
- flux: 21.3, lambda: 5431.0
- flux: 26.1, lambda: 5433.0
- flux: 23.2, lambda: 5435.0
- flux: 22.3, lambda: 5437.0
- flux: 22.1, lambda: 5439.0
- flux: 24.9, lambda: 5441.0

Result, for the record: 0.04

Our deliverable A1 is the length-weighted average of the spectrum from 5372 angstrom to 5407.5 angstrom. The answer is 24.6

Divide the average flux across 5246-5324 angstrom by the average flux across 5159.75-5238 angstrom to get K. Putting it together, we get 1.1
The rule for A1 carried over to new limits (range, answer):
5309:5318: 26.3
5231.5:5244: 22.7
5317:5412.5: 24.5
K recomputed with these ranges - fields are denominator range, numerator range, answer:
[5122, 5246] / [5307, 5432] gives 1.05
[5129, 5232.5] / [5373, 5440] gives 1.03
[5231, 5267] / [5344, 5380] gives 1.09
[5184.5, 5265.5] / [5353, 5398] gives 1.06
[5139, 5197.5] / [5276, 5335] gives 1.07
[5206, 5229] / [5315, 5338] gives 1.04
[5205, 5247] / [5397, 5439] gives 1.05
